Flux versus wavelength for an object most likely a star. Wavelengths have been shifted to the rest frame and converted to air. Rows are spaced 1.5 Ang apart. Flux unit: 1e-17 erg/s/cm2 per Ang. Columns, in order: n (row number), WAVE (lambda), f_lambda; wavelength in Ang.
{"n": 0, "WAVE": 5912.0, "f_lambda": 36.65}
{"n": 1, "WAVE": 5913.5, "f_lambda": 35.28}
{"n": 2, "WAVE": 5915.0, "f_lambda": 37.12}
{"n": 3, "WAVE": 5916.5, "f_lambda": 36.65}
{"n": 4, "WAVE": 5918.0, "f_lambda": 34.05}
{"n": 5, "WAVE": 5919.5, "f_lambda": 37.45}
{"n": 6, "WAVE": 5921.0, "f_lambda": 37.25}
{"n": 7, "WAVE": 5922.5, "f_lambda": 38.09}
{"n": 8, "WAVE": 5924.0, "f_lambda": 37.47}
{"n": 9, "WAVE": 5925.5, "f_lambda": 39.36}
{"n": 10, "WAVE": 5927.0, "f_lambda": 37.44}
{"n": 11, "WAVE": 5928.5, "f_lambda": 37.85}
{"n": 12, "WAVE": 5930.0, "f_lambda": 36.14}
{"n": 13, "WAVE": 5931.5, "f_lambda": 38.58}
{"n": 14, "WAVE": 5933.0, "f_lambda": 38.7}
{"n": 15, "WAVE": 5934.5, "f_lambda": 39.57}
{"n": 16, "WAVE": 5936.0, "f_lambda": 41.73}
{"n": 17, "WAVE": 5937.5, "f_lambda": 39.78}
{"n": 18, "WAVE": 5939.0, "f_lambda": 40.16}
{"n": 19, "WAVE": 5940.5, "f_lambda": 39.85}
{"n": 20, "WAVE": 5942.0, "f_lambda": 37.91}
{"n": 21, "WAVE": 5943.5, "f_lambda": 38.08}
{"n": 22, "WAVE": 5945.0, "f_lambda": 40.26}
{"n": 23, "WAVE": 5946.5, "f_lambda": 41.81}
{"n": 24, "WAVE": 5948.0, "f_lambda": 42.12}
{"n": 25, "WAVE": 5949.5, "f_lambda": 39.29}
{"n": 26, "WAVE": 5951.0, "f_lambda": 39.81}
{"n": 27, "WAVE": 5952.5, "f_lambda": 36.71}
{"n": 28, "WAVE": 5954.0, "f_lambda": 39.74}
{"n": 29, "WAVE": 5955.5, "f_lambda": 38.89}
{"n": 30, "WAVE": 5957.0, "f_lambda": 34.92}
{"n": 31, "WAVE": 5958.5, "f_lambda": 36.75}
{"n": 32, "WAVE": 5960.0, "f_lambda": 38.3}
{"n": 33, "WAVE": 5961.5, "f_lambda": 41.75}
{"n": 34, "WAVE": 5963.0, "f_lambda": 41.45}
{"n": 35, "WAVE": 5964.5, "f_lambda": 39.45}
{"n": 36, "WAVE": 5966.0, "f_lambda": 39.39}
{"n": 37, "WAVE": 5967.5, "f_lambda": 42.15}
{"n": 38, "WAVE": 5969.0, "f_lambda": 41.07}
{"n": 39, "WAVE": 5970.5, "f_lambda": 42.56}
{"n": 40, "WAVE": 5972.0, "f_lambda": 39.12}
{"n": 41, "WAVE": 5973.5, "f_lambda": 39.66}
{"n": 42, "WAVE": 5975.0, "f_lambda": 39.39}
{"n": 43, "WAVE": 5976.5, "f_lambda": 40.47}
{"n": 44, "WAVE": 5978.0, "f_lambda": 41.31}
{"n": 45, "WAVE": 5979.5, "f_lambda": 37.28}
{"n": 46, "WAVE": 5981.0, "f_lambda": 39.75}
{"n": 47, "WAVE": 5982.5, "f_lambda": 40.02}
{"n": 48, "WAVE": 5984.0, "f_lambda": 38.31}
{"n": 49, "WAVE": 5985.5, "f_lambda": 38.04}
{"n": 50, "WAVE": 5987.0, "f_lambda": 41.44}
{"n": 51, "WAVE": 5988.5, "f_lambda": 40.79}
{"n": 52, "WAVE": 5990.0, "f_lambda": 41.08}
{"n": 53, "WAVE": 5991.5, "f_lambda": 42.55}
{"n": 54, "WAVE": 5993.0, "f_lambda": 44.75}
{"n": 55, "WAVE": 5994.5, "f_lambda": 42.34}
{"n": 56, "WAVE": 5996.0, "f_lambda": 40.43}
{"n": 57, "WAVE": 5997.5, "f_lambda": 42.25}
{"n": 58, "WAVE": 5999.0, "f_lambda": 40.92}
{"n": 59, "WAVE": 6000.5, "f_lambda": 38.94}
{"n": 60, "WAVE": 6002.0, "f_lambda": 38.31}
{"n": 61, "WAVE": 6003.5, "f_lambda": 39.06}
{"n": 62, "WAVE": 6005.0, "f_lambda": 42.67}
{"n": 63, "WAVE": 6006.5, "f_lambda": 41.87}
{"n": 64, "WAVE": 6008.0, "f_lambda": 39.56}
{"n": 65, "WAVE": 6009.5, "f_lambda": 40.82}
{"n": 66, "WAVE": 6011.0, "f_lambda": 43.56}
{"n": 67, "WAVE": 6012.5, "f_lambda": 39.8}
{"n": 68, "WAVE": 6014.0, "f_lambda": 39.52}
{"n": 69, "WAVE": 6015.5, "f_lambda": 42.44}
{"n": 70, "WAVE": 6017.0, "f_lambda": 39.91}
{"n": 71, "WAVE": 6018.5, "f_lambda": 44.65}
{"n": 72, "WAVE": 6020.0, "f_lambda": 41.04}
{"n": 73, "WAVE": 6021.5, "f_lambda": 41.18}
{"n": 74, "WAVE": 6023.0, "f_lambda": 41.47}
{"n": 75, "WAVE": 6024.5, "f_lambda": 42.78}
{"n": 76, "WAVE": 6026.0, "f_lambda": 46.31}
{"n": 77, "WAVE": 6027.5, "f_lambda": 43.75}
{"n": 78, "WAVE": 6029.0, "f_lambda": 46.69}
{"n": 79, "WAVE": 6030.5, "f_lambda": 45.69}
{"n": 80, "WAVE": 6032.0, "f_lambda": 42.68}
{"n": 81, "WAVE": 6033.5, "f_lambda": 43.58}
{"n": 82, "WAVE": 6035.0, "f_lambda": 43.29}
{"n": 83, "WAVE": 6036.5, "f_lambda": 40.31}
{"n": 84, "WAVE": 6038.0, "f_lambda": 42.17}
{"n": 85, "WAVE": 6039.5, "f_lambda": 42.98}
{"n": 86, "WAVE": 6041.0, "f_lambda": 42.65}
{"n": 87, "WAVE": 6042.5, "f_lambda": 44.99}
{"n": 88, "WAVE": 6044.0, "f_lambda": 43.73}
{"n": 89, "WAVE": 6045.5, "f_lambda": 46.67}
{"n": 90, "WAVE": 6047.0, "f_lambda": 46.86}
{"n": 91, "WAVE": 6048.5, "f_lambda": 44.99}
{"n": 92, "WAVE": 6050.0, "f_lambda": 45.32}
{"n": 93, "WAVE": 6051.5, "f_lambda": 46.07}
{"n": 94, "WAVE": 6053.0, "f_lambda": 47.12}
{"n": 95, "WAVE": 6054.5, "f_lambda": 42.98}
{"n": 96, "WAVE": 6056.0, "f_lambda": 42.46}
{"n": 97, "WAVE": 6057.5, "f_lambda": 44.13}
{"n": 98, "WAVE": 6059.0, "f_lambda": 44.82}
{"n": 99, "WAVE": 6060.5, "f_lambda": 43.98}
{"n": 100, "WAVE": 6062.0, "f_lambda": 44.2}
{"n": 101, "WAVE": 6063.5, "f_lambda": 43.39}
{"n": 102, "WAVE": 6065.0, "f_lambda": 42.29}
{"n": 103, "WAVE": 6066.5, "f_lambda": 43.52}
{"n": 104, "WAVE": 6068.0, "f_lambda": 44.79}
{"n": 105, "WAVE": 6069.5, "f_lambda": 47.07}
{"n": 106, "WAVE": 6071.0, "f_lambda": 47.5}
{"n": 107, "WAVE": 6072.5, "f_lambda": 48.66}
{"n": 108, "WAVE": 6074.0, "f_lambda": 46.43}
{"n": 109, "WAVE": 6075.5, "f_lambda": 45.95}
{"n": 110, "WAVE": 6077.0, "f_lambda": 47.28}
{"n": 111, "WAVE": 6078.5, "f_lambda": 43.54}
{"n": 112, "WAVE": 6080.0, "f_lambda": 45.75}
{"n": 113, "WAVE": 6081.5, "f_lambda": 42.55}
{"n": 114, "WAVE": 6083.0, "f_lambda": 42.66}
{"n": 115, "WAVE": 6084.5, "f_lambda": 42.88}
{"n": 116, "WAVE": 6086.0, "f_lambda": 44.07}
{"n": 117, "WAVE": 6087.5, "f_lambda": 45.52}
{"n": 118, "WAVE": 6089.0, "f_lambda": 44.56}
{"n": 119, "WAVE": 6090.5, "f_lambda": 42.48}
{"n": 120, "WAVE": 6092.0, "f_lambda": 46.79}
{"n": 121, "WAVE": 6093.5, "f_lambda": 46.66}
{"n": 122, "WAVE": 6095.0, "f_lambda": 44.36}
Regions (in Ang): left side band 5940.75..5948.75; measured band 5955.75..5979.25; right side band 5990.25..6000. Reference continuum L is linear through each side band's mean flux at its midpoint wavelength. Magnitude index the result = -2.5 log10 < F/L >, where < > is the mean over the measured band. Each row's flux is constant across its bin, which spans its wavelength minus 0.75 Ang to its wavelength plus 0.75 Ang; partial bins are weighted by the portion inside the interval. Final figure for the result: 0.03 mag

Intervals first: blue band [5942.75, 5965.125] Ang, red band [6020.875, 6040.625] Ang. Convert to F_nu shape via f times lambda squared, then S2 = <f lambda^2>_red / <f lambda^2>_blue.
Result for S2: 1.13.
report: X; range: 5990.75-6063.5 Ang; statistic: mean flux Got 42.9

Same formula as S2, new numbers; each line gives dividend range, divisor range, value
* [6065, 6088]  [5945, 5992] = 1.17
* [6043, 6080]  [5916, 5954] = 1.22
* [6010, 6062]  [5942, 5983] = 1.13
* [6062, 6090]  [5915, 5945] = 1.23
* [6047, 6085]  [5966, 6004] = 1.14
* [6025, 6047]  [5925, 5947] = 1.16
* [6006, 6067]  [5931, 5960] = 1.14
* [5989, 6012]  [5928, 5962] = 1.08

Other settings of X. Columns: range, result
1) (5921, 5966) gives 39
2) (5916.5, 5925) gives 36.9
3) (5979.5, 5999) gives 40.8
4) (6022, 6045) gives 43.5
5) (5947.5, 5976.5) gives 39.6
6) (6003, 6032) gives 42.3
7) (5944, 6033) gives 40.8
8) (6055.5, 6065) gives 43.7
